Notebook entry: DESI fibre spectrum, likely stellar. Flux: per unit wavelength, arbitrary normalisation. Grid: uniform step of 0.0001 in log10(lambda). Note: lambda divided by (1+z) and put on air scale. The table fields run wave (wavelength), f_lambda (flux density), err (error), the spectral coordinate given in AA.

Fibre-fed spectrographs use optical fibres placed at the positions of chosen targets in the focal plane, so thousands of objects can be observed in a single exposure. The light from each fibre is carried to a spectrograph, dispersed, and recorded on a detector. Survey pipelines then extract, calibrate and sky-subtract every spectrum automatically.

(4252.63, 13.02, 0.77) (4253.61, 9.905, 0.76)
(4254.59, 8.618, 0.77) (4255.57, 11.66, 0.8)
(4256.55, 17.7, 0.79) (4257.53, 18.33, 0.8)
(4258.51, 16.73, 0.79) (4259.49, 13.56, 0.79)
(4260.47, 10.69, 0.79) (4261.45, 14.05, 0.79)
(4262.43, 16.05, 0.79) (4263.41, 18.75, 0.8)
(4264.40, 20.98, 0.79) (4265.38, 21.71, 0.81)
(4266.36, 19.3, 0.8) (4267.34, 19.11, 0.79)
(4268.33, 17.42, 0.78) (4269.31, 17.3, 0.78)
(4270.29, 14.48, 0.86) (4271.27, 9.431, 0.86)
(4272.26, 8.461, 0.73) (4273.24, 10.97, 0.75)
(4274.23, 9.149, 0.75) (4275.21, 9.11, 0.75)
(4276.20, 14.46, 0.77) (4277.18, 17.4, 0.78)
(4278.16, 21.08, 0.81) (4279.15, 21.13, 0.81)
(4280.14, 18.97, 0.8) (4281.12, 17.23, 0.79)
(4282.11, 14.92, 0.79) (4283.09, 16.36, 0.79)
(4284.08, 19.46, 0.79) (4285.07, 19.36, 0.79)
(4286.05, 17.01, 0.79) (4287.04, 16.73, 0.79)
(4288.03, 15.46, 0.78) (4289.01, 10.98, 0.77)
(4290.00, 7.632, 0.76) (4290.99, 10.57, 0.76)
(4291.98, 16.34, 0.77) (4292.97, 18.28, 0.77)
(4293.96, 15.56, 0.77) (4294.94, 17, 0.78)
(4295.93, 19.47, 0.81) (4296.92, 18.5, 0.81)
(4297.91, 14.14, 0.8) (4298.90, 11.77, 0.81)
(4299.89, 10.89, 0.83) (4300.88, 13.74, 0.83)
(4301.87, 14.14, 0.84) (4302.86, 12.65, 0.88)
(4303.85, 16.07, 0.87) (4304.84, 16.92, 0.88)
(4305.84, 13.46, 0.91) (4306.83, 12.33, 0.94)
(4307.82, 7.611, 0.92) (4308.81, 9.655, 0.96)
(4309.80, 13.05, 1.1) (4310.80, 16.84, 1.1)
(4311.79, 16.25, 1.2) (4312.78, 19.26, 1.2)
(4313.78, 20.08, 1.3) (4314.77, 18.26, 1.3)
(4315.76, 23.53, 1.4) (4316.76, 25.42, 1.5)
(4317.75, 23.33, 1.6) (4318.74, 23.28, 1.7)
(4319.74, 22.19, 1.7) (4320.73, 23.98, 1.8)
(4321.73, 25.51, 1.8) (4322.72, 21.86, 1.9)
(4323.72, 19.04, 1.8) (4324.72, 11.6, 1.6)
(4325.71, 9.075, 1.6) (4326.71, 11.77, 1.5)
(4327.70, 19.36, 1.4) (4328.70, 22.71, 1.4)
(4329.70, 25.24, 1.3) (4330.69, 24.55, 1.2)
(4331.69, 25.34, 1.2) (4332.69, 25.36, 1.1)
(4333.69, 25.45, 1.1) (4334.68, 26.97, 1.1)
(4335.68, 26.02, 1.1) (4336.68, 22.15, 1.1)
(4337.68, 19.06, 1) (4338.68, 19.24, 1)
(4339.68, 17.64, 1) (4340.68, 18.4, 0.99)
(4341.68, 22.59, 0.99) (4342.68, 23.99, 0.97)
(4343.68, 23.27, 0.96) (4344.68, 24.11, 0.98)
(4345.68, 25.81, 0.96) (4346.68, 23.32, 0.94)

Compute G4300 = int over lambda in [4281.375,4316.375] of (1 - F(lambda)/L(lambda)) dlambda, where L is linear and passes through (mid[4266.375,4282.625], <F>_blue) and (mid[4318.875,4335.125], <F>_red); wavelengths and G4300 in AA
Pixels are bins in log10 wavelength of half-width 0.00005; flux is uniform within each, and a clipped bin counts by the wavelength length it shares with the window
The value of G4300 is 5.13 AA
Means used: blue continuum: 15.2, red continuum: 21.3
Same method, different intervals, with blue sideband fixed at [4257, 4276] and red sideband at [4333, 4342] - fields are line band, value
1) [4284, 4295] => 1.3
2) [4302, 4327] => 3.1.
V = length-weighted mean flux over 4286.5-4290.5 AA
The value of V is 12.7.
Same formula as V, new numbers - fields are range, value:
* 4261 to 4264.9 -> 17.5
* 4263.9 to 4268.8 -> 19.7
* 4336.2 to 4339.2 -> 20.1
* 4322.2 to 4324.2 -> 20.5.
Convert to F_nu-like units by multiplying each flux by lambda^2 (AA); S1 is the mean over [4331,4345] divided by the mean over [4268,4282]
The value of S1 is 1.6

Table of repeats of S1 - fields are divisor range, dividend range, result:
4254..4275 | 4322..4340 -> 1.44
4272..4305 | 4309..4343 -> 1.40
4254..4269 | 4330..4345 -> 1.46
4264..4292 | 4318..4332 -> 1.34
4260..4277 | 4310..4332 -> 1.40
